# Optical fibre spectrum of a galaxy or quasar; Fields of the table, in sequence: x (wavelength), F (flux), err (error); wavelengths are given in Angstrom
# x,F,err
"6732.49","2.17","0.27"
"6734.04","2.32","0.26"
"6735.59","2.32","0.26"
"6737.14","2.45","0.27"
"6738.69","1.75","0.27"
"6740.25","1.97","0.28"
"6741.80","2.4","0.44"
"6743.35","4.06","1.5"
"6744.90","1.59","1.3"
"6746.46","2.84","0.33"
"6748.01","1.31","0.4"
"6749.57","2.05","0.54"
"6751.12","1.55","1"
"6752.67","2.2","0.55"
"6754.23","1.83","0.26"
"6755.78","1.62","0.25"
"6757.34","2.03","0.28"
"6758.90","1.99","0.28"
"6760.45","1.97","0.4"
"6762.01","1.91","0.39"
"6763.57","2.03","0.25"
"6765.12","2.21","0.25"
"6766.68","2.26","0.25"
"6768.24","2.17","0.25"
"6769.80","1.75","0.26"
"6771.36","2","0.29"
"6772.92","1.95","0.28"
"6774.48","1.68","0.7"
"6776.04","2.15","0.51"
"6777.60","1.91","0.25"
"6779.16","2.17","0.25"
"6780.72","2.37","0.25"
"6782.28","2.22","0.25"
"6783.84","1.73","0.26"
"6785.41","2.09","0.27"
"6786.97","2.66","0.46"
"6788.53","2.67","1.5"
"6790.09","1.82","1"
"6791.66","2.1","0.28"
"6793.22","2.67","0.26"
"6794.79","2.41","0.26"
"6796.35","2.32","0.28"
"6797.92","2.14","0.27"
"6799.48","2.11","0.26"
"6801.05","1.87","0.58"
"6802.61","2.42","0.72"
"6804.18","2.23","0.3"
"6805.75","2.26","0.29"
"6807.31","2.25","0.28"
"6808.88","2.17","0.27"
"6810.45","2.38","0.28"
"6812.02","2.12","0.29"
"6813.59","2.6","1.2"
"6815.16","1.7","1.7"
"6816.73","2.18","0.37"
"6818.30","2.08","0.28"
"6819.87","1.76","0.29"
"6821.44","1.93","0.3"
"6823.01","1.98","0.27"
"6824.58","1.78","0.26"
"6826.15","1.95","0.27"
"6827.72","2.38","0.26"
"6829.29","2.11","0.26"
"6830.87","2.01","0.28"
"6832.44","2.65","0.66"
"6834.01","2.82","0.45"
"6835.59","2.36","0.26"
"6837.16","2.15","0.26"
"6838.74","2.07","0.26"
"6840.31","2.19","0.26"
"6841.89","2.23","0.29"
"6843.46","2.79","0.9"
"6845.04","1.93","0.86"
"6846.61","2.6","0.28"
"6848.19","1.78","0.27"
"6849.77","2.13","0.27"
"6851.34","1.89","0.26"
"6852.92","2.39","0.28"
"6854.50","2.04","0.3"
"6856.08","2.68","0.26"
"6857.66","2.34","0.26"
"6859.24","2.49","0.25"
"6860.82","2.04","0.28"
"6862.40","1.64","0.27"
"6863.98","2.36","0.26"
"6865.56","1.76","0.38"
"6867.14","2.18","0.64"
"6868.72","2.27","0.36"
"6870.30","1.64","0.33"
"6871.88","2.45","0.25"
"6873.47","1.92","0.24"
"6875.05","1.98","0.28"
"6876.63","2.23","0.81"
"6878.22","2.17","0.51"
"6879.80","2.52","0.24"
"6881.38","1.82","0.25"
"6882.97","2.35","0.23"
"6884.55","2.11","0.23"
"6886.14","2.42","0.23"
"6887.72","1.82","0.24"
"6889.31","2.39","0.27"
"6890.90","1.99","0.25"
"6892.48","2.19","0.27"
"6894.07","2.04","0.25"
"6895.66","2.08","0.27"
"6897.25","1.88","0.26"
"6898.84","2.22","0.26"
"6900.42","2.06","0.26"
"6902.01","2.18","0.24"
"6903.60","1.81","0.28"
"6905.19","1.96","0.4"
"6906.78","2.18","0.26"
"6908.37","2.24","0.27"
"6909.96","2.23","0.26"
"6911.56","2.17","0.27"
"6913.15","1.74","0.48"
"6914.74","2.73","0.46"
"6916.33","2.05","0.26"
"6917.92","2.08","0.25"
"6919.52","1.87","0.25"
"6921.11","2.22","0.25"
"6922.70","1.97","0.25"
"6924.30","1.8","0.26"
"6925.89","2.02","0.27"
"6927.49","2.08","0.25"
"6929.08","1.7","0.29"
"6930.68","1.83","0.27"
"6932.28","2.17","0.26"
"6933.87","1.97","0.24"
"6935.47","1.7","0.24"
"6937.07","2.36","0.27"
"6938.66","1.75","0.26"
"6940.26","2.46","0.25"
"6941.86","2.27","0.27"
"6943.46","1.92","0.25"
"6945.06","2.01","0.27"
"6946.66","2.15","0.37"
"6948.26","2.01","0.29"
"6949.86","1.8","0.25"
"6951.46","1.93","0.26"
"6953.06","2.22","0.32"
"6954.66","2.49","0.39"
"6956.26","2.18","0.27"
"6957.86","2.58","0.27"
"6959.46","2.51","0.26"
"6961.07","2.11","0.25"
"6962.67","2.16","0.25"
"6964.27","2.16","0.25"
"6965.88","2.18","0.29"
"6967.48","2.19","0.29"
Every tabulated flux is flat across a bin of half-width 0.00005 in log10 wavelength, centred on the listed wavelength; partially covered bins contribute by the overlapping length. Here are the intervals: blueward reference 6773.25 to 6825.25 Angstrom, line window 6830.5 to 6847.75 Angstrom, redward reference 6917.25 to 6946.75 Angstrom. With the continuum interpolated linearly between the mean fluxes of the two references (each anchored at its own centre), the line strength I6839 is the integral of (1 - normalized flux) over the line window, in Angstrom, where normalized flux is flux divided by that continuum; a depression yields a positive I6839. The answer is -1.92 Angstrom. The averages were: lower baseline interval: 2.15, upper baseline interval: 2.01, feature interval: 2.34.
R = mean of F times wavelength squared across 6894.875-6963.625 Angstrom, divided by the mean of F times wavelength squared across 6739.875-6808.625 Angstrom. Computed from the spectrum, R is 1.0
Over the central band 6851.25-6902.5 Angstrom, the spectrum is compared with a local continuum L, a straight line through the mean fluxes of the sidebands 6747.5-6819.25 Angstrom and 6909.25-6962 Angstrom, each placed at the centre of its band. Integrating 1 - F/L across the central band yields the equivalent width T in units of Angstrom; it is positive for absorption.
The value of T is -1.1 Angstrom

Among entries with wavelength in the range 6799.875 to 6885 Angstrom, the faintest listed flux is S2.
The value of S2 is 1.64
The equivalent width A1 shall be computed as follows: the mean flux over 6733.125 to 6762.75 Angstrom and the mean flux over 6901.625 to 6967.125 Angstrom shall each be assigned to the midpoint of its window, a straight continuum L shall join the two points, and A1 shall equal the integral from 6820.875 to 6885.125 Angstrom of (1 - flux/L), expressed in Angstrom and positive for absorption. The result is -2.1 Angstrom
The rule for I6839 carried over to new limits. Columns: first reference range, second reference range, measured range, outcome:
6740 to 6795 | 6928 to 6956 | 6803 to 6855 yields -2.2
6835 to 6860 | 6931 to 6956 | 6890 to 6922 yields 0.7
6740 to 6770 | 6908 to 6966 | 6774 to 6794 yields -0.8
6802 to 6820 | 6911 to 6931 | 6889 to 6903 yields -0.3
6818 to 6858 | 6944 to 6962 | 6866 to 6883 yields 0.5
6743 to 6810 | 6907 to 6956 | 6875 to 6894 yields -0.8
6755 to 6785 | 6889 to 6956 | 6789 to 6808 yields -1.9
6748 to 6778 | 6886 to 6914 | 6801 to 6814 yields -1.8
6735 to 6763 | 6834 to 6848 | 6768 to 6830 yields 2.1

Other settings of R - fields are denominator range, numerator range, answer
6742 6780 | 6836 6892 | 1.09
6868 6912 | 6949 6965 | 1.07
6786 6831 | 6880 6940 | 0.98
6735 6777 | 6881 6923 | 1.06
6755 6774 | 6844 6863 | 1.12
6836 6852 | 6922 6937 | 0.91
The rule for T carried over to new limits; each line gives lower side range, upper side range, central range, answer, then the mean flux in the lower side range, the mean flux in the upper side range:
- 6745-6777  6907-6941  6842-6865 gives -2.3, 1.97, 2.06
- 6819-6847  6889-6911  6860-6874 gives 0.8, 2.2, 2.1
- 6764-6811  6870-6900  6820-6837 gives -0.2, 2.17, 2.12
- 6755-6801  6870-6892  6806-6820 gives -0.3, 2.1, 2.14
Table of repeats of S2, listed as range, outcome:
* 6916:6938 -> 1.7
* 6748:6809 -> 1.31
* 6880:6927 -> 1.74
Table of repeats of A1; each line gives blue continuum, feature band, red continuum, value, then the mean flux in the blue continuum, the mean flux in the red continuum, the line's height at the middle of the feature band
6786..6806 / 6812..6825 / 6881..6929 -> 1.3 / 2.28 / 2.09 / 2.24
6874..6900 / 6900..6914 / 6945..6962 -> 0.6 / 2.14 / 2.19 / 2.15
